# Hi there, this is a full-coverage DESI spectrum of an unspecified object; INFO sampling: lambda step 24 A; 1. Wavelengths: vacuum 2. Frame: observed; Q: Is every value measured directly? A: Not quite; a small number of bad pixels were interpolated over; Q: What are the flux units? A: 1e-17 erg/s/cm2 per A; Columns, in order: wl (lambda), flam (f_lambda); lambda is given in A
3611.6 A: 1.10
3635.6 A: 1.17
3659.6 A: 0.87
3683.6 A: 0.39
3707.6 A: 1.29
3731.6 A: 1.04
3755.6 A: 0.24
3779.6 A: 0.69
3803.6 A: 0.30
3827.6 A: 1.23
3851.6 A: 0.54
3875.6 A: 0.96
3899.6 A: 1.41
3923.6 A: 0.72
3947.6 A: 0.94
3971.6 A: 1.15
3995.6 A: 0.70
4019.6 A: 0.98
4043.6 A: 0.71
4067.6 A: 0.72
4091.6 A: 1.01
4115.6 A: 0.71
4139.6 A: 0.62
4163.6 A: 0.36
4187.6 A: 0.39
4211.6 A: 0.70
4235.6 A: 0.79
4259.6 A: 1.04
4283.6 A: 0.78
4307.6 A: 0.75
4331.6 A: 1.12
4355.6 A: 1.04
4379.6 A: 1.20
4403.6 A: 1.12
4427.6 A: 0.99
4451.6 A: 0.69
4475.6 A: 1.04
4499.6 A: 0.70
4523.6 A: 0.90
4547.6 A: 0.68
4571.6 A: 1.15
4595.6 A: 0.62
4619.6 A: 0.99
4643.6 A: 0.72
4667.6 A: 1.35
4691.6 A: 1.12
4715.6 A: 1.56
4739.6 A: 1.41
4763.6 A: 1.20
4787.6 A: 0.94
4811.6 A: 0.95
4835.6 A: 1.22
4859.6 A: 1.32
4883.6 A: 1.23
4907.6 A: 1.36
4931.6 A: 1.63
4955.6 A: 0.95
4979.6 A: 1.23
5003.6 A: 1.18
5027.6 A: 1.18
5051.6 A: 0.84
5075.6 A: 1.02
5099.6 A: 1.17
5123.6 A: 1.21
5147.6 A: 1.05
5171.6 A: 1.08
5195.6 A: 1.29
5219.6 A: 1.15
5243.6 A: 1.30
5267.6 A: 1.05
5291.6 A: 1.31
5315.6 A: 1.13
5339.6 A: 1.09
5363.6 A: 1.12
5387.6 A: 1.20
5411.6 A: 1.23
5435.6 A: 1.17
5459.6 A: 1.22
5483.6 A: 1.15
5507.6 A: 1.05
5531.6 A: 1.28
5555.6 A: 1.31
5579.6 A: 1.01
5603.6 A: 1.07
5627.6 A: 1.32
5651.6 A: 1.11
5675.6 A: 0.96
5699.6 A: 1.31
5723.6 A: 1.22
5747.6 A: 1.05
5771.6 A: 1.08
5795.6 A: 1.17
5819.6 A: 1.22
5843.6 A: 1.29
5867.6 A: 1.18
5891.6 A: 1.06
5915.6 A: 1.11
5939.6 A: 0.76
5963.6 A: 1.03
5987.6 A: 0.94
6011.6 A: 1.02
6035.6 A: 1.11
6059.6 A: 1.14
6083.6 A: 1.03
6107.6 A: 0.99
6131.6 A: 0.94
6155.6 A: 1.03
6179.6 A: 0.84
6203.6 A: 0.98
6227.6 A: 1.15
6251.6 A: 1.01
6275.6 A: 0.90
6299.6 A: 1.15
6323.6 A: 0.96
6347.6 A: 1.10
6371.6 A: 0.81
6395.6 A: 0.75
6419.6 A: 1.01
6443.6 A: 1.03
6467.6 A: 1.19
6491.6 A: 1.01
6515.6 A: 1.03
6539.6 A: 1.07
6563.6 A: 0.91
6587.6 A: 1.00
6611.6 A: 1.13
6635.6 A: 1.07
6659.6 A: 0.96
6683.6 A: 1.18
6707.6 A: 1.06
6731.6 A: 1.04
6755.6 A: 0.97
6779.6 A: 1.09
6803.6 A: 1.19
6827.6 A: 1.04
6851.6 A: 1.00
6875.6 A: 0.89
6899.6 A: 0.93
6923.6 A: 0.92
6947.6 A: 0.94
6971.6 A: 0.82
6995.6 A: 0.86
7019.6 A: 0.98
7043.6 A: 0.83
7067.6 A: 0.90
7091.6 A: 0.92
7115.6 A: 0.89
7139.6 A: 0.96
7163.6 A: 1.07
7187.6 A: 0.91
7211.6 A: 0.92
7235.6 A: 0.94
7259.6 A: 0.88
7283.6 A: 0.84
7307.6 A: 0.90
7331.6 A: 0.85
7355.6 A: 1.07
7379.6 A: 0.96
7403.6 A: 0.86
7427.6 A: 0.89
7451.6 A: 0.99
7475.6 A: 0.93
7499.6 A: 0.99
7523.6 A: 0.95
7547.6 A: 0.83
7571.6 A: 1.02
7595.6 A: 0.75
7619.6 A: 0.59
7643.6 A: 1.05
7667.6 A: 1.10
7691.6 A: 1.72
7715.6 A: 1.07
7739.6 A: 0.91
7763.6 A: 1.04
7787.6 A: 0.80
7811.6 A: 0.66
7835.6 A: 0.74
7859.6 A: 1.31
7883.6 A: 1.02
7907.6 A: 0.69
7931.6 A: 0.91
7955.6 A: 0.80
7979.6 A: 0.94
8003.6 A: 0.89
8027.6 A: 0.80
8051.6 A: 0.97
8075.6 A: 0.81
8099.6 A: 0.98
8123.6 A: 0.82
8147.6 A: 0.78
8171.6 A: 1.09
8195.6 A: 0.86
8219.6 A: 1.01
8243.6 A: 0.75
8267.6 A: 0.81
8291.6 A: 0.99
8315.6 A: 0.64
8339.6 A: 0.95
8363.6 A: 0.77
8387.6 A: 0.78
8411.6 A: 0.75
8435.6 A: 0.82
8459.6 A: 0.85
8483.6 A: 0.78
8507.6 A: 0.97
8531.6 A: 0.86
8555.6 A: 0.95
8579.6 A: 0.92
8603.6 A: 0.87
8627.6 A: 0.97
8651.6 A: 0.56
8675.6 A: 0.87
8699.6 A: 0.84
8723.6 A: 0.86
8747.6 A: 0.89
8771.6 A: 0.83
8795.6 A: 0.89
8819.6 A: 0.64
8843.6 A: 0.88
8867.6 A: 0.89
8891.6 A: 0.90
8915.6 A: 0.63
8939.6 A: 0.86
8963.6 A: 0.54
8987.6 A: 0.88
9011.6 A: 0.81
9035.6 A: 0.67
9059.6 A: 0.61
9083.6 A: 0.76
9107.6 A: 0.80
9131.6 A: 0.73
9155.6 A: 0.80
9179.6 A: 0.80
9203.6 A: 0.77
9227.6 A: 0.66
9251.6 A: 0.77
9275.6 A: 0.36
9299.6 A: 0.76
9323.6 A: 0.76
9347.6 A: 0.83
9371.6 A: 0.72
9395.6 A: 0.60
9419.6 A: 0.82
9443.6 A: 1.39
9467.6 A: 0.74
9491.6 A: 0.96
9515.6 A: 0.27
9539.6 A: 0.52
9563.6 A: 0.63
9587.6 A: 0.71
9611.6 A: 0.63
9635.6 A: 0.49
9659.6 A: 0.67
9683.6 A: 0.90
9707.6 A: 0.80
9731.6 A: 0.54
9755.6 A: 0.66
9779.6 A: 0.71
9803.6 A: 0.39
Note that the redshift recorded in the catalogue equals 0.171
